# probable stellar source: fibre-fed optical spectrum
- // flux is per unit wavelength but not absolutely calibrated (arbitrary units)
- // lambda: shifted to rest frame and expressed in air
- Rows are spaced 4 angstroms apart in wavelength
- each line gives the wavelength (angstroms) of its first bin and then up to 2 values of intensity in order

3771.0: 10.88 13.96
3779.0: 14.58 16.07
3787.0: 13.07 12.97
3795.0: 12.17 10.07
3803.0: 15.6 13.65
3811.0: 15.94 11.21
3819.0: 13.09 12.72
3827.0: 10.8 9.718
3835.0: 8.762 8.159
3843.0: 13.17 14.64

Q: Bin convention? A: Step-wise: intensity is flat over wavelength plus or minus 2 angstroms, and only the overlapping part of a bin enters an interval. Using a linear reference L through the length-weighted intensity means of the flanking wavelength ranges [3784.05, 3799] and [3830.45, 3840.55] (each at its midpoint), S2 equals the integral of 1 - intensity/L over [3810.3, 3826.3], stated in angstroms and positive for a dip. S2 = -3.9 angstroms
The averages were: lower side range 12.6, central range 12.8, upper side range 8.79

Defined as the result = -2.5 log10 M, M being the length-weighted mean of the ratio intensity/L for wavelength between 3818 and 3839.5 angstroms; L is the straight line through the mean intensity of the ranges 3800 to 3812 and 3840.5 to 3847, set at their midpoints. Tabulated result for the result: 0.29 mag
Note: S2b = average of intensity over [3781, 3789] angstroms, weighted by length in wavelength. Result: 14.6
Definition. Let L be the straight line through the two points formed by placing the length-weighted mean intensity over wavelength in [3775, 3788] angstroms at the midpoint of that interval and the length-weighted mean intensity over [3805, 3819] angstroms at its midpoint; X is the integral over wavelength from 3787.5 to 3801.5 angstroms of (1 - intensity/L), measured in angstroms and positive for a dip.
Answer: 2.1 angstroms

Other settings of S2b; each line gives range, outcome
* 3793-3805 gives 12.6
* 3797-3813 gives 13.8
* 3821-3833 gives 11.1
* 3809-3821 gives 13.4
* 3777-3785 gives 15.3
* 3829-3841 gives 8.88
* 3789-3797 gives 12.6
